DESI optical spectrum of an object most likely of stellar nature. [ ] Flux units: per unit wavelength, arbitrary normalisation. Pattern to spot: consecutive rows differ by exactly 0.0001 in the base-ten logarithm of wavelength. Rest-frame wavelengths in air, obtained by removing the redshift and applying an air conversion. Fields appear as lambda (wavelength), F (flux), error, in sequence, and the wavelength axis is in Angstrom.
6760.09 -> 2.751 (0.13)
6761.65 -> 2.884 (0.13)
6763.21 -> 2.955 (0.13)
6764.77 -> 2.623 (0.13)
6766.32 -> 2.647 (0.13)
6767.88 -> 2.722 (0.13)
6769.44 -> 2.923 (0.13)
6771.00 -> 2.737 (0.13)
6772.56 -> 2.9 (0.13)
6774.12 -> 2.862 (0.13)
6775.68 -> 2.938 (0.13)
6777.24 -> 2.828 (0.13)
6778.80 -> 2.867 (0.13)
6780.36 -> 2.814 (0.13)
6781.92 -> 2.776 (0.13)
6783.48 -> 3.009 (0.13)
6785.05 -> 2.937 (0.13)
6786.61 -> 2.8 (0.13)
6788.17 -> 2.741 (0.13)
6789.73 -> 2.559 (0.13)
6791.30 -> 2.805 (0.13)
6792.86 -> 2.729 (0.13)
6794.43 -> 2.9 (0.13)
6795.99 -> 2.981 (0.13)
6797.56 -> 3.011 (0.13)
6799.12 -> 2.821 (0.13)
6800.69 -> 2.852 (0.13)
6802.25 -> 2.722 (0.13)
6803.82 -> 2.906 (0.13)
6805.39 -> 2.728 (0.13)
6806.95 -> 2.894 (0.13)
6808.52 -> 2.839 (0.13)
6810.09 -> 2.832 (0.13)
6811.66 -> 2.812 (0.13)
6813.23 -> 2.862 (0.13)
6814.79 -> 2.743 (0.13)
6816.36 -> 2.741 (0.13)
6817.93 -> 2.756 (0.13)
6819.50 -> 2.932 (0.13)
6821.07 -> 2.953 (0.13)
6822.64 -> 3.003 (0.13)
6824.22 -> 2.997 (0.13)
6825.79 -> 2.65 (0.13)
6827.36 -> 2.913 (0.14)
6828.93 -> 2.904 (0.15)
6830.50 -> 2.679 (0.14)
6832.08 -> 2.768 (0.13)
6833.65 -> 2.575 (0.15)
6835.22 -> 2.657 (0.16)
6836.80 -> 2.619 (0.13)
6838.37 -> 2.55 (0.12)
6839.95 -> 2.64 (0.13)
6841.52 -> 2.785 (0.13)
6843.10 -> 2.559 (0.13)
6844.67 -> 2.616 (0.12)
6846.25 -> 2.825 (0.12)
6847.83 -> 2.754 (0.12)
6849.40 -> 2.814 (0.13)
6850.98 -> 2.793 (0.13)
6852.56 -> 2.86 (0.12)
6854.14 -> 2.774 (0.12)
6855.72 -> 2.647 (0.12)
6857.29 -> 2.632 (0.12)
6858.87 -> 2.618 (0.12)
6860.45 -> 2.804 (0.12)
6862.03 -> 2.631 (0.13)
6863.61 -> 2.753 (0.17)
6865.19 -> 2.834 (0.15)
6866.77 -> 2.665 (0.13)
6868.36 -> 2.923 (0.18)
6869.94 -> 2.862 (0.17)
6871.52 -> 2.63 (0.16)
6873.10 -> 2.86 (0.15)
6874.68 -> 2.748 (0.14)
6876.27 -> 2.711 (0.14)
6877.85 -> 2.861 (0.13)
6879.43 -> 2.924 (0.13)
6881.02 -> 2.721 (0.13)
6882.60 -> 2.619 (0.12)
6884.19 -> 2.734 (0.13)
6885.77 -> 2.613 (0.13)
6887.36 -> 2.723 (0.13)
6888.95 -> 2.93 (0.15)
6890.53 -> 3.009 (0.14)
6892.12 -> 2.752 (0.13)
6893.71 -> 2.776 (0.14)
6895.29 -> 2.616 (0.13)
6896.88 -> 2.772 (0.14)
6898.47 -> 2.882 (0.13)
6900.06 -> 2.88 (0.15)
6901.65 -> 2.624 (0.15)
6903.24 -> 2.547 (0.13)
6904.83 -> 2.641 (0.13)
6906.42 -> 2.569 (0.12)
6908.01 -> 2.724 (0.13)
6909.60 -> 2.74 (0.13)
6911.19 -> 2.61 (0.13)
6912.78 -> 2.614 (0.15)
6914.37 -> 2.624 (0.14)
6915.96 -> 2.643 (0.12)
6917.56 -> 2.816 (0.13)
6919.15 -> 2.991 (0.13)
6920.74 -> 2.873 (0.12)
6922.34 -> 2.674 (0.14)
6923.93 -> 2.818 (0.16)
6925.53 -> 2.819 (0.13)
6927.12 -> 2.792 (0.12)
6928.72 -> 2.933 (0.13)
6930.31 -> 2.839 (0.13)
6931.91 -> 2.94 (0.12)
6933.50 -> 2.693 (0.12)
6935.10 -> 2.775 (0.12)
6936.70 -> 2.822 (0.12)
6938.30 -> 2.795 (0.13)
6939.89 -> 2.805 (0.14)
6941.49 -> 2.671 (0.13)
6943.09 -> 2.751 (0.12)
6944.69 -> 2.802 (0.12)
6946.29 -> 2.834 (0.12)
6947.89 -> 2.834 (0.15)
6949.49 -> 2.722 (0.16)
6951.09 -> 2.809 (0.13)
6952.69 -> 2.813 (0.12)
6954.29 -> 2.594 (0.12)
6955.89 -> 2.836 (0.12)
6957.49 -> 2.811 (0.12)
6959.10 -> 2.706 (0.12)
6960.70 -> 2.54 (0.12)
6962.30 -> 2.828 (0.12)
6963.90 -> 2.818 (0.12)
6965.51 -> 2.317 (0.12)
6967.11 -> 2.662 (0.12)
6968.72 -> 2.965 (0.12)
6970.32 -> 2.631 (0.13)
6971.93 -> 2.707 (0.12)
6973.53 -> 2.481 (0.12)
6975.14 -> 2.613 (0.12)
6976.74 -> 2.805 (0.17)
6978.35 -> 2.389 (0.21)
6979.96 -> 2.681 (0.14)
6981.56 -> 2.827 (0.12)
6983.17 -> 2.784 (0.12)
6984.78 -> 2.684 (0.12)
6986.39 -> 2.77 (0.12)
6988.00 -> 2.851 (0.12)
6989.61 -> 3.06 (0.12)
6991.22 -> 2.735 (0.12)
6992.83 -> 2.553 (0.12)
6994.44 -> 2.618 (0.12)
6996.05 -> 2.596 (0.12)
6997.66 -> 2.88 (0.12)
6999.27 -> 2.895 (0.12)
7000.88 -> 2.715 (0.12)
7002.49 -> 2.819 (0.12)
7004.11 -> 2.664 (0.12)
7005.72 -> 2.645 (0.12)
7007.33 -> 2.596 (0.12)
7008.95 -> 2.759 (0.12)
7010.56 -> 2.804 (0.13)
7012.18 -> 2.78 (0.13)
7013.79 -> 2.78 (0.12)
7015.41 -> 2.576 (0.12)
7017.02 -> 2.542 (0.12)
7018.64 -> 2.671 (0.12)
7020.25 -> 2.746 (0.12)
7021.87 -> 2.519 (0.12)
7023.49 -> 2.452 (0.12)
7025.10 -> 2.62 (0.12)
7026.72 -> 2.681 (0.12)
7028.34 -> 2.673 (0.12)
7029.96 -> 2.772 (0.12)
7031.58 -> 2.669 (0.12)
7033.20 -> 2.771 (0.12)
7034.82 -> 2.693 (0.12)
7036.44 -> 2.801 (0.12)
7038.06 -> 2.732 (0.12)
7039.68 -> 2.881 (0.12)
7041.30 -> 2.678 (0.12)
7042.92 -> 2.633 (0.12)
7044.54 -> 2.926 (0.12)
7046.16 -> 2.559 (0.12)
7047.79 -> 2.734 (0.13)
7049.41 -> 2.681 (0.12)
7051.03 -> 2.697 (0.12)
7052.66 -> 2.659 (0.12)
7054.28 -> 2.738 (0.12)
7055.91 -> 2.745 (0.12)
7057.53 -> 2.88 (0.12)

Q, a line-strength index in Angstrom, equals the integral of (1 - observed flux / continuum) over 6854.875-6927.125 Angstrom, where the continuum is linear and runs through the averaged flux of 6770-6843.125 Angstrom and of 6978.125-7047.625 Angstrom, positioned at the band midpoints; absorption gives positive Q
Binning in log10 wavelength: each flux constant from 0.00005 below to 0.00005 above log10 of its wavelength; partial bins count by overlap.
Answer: 0.65 Angstrom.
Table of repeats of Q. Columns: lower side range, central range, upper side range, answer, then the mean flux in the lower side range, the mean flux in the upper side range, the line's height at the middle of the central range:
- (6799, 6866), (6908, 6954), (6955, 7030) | -0.89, 2.77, 2.7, 2.72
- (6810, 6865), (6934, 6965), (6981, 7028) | -0.42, 2.76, 2.71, 2.72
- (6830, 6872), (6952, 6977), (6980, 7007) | 0.47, 2.71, 2.75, 2.74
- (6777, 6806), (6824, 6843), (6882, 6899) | 0.61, 2.83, 2.77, 2.8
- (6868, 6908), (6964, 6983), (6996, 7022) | 0.49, 2.75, 2.71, 2.73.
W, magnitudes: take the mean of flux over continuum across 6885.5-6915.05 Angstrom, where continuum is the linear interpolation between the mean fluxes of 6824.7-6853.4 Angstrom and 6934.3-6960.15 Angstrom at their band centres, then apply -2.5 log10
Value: 0.01 mag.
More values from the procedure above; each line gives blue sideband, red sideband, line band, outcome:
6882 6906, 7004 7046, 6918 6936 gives -0.041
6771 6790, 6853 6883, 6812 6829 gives -0.022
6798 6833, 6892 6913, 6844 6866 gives 0.012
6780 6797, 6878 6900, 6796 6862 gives 0.012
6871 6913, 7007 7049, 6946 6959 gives -0.022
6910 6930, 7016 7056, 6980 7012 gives -0.013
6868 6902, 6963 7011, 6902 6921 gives 0.027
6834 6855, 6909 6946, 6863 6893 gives -0.018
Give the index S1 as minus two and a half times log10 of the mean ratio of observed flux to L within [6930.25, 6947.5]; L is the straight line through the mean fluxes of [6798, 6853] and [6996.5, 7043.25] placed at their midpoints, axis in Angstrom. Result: -0.02 mag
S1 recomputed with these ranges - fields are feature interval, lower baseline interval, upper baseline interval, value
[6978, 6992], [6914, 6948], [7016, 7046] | -0.01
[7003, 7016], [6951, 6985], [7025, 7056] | 0.00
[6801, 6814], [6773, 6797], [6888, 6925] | 0.00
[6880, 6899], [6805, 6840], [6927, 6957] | 0.01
